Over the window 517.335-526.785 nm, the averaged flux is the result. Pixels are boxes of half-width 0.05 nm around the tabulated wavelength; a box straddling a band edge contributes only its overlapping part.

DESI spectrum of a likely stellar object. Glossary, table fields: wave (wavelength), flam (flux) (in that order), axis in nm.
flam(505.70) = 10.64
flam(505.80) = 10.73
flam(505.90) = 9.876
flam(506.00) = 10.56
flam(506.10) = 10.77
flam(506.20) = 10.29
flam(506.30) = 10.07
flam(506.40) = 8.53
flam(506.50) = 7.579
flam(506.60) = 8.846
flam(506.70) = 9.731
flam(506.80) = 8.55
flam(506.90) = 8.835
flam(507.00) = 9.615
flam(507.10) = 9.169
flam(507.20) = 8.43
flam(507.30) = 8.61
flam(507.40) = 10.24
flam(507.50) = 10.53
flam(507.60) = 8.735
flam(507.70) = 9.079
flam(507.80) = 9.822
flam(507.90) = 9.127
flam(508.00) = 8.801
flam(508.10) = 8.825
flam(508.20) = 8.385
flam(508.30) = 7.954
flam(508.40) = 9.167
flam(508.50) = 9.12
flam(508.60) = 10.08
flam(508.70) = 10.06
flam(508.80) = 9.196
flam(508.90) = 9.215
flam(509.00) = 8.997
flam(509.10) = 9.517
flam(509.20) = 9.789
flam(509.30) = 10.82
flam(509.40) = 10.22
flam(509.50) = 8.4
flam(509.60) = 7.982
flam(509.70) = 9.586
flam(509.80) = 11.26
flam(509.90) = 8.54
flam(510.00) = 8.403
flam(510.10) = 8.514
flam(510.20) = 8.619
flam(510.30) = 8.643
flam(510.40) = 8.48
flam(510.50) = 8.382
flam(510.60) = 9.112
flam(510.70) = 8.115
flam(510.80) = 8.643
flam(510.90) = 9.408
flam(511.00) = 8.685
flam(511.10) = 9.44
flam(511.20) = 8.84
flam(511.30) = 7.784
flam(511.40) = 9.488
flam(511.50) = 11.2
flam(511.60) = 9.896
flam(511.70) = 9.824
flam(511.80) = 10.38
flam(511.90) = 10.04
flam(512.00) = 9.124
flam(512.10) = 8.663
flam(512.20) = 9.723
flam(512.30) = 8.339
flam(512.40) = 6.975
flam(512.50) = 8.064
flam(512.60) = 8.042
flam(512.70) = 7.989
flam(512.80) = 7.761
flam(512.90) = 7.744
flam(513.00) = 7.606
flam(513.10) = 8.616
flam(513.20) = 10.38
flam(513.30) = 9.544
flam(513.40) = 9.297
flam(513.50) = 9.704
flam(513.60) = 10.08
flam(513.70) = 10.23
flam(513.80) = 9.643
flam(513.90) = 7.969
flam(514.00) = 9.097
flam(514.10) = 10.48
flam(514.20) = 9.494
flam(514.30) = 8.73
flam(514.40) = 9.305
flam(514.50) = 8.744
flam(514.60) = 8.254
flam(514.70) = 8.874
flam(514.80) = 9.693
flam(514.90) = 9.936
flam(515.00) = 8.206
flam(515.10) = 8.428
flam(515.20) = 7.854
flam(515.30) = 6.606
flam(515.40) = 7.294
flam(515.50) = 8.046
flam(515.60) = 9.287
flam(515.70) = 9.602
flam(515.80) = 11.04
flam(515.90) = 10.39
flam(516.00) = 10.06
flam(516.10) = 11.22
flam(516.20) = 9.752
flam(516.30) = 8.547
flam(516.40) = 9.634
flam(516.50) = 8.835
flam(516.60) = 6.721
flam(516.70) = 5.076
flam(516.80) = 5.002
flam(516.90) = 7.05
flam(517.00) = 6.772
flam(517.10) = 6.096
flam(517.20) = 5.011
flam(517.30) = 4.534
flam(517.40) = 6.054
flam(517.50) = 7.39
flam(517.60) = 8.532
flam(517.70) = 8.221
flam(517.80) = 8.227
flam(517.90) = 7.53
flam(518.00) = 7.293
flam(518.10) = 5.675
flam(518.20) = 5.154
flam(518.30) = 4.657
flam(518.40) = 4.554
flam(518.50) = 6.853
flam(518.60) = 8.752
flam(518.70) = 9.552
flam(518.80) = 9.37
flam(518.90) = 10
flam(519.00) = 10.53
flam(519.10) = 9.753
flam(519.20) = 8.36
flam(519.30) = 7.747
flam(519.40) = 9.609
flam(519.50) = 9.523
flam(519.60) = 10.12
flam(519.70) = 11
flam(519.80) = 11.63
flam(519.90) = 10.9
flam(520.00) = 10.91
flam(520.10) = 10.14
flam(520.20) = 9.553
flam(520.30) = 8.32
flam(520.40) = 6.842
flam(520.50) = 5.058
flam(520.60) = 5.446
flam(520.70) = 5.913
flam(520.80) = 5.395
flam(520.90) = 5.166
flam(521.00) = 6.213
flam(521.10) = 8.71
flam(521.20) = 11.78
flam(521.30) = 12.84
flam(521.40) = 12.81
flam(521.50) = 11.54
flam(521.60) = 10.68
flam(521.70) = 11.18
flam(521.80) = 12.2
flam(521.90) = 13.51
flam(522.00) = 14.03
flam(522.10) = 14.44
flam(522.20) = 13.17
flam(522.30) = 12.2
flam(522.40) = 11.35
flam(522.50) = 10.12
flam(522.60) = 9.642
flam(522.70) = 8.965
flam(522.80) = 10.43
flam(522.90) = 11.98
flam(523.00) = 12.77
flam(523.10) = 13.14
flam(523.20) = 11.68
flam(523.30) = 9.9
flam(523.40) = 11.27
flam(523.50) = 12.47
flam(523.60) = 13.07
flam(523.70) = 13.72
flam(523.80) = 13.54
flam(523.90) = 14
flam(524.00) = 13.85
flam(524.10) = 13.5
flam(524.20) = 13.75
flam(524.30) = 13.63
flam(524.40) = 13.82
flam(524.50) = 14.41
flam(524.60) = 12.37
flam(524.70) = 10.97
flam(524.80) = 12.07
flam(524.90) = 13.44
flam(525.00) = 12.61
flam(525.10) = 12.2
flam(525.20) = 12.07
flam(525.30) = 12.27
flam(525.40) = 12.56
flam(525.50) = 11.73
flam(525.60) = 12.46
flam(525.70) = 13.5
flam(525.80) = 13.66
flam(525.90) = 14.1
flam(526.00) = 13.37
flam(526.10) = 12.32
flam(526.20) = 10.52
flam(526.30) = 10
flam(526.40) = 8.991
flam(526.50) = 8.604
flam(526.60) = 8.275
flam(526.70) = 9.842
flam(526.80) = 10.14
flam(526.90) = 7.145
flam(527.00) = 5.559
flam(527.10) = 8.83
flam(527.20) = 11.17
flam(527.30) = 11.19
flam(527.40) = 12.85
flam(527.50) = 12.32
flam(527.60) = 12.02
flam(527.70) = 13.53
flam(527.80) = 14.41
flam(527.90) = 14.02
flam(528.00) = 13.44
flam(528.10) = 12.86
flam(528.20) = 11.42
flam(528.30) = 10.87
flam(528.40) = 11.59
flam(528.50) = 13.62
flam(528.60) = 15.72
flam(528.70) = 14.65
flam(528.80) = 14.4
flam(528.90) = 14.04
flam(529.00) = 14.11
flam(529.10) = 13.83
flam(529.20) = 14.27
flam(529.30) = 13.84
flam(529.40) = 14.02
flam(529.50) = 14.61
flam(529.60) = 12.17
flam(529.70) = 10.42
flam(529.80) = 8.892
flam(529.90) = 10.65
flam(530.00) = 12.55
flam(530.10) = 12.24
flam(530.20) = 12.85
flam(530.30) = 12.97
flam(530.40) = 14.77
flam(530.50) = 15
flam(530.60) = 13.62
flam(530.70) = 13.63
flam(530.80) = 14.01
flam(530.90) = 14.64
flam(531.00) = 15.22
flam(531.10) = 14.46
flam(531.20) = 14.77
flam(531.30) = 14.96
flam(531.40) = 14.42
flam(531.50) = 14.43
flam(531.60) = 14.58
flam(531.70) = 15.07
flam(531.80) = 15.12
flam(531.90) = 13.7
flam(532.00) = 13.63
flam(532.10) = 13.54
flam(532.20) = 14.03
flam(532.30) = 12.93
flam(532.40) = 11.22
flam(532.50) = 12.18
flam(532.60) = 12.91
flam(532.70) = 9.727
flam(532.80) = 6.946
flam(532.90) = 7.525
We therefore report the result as 10.5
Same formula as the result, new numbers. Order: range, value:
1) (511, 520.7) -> 8.52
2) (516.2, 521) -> 7.73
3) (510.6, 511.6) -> 9.11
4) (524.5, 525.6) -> 12.3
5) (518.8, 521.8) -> 9.28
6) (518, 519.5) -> 7.93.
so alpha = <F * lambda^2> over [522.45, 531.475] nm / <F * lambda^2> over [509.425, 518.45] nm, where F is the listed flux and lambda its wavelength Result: 1.6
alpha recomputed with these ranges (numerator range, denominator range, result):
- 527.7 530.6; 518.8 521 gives 1.58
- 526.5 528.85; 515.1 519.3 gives 1.55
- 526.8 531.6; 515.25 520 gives 1.65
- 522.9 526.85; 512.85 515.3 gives 1.41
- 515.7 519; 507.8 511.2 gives 0.87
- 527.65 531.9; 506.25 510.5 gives 1.62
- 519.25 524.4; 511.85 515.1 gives 1.25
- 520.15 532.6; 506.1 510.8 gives 1.42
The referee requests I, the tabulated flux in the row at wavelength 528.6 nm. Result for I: 15.72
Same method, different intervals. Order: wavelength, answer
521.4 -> 12.81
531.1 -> 14.46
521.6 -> 10.68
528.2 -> 11.42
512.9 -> 7.744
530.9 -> 14.64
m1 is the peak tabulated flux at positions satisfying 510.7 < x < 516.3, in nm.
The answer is 11.22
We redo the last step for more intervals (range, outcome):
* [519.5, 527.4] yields 14.44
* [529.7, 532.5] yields 15.22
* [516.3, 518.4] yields 9.634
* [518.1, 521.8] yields 12.84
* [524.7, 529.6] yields 15.72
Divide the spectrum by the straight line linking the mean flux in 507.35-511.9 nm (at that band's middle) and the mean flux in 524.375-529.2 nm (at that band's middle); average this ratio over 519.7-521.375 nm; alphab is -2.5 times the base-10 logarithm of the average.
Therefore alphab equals 0.276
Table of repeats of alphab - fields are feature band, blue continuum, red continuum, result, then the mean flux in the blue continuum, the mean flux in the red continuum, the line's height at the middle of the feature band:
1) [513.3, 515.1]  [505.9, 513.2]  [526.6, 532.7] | 0.08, 9.09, 12.9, 9.97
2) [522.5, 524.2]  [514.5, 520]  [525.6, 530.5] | -0.16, 8.27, 12.1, 10.5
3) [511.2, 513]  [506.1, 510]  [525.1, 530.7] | 0.12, 9.26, 12.2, 9.87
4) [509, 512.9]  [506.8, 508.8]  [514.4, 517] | -0.01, 9.17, 8.55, 8.92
